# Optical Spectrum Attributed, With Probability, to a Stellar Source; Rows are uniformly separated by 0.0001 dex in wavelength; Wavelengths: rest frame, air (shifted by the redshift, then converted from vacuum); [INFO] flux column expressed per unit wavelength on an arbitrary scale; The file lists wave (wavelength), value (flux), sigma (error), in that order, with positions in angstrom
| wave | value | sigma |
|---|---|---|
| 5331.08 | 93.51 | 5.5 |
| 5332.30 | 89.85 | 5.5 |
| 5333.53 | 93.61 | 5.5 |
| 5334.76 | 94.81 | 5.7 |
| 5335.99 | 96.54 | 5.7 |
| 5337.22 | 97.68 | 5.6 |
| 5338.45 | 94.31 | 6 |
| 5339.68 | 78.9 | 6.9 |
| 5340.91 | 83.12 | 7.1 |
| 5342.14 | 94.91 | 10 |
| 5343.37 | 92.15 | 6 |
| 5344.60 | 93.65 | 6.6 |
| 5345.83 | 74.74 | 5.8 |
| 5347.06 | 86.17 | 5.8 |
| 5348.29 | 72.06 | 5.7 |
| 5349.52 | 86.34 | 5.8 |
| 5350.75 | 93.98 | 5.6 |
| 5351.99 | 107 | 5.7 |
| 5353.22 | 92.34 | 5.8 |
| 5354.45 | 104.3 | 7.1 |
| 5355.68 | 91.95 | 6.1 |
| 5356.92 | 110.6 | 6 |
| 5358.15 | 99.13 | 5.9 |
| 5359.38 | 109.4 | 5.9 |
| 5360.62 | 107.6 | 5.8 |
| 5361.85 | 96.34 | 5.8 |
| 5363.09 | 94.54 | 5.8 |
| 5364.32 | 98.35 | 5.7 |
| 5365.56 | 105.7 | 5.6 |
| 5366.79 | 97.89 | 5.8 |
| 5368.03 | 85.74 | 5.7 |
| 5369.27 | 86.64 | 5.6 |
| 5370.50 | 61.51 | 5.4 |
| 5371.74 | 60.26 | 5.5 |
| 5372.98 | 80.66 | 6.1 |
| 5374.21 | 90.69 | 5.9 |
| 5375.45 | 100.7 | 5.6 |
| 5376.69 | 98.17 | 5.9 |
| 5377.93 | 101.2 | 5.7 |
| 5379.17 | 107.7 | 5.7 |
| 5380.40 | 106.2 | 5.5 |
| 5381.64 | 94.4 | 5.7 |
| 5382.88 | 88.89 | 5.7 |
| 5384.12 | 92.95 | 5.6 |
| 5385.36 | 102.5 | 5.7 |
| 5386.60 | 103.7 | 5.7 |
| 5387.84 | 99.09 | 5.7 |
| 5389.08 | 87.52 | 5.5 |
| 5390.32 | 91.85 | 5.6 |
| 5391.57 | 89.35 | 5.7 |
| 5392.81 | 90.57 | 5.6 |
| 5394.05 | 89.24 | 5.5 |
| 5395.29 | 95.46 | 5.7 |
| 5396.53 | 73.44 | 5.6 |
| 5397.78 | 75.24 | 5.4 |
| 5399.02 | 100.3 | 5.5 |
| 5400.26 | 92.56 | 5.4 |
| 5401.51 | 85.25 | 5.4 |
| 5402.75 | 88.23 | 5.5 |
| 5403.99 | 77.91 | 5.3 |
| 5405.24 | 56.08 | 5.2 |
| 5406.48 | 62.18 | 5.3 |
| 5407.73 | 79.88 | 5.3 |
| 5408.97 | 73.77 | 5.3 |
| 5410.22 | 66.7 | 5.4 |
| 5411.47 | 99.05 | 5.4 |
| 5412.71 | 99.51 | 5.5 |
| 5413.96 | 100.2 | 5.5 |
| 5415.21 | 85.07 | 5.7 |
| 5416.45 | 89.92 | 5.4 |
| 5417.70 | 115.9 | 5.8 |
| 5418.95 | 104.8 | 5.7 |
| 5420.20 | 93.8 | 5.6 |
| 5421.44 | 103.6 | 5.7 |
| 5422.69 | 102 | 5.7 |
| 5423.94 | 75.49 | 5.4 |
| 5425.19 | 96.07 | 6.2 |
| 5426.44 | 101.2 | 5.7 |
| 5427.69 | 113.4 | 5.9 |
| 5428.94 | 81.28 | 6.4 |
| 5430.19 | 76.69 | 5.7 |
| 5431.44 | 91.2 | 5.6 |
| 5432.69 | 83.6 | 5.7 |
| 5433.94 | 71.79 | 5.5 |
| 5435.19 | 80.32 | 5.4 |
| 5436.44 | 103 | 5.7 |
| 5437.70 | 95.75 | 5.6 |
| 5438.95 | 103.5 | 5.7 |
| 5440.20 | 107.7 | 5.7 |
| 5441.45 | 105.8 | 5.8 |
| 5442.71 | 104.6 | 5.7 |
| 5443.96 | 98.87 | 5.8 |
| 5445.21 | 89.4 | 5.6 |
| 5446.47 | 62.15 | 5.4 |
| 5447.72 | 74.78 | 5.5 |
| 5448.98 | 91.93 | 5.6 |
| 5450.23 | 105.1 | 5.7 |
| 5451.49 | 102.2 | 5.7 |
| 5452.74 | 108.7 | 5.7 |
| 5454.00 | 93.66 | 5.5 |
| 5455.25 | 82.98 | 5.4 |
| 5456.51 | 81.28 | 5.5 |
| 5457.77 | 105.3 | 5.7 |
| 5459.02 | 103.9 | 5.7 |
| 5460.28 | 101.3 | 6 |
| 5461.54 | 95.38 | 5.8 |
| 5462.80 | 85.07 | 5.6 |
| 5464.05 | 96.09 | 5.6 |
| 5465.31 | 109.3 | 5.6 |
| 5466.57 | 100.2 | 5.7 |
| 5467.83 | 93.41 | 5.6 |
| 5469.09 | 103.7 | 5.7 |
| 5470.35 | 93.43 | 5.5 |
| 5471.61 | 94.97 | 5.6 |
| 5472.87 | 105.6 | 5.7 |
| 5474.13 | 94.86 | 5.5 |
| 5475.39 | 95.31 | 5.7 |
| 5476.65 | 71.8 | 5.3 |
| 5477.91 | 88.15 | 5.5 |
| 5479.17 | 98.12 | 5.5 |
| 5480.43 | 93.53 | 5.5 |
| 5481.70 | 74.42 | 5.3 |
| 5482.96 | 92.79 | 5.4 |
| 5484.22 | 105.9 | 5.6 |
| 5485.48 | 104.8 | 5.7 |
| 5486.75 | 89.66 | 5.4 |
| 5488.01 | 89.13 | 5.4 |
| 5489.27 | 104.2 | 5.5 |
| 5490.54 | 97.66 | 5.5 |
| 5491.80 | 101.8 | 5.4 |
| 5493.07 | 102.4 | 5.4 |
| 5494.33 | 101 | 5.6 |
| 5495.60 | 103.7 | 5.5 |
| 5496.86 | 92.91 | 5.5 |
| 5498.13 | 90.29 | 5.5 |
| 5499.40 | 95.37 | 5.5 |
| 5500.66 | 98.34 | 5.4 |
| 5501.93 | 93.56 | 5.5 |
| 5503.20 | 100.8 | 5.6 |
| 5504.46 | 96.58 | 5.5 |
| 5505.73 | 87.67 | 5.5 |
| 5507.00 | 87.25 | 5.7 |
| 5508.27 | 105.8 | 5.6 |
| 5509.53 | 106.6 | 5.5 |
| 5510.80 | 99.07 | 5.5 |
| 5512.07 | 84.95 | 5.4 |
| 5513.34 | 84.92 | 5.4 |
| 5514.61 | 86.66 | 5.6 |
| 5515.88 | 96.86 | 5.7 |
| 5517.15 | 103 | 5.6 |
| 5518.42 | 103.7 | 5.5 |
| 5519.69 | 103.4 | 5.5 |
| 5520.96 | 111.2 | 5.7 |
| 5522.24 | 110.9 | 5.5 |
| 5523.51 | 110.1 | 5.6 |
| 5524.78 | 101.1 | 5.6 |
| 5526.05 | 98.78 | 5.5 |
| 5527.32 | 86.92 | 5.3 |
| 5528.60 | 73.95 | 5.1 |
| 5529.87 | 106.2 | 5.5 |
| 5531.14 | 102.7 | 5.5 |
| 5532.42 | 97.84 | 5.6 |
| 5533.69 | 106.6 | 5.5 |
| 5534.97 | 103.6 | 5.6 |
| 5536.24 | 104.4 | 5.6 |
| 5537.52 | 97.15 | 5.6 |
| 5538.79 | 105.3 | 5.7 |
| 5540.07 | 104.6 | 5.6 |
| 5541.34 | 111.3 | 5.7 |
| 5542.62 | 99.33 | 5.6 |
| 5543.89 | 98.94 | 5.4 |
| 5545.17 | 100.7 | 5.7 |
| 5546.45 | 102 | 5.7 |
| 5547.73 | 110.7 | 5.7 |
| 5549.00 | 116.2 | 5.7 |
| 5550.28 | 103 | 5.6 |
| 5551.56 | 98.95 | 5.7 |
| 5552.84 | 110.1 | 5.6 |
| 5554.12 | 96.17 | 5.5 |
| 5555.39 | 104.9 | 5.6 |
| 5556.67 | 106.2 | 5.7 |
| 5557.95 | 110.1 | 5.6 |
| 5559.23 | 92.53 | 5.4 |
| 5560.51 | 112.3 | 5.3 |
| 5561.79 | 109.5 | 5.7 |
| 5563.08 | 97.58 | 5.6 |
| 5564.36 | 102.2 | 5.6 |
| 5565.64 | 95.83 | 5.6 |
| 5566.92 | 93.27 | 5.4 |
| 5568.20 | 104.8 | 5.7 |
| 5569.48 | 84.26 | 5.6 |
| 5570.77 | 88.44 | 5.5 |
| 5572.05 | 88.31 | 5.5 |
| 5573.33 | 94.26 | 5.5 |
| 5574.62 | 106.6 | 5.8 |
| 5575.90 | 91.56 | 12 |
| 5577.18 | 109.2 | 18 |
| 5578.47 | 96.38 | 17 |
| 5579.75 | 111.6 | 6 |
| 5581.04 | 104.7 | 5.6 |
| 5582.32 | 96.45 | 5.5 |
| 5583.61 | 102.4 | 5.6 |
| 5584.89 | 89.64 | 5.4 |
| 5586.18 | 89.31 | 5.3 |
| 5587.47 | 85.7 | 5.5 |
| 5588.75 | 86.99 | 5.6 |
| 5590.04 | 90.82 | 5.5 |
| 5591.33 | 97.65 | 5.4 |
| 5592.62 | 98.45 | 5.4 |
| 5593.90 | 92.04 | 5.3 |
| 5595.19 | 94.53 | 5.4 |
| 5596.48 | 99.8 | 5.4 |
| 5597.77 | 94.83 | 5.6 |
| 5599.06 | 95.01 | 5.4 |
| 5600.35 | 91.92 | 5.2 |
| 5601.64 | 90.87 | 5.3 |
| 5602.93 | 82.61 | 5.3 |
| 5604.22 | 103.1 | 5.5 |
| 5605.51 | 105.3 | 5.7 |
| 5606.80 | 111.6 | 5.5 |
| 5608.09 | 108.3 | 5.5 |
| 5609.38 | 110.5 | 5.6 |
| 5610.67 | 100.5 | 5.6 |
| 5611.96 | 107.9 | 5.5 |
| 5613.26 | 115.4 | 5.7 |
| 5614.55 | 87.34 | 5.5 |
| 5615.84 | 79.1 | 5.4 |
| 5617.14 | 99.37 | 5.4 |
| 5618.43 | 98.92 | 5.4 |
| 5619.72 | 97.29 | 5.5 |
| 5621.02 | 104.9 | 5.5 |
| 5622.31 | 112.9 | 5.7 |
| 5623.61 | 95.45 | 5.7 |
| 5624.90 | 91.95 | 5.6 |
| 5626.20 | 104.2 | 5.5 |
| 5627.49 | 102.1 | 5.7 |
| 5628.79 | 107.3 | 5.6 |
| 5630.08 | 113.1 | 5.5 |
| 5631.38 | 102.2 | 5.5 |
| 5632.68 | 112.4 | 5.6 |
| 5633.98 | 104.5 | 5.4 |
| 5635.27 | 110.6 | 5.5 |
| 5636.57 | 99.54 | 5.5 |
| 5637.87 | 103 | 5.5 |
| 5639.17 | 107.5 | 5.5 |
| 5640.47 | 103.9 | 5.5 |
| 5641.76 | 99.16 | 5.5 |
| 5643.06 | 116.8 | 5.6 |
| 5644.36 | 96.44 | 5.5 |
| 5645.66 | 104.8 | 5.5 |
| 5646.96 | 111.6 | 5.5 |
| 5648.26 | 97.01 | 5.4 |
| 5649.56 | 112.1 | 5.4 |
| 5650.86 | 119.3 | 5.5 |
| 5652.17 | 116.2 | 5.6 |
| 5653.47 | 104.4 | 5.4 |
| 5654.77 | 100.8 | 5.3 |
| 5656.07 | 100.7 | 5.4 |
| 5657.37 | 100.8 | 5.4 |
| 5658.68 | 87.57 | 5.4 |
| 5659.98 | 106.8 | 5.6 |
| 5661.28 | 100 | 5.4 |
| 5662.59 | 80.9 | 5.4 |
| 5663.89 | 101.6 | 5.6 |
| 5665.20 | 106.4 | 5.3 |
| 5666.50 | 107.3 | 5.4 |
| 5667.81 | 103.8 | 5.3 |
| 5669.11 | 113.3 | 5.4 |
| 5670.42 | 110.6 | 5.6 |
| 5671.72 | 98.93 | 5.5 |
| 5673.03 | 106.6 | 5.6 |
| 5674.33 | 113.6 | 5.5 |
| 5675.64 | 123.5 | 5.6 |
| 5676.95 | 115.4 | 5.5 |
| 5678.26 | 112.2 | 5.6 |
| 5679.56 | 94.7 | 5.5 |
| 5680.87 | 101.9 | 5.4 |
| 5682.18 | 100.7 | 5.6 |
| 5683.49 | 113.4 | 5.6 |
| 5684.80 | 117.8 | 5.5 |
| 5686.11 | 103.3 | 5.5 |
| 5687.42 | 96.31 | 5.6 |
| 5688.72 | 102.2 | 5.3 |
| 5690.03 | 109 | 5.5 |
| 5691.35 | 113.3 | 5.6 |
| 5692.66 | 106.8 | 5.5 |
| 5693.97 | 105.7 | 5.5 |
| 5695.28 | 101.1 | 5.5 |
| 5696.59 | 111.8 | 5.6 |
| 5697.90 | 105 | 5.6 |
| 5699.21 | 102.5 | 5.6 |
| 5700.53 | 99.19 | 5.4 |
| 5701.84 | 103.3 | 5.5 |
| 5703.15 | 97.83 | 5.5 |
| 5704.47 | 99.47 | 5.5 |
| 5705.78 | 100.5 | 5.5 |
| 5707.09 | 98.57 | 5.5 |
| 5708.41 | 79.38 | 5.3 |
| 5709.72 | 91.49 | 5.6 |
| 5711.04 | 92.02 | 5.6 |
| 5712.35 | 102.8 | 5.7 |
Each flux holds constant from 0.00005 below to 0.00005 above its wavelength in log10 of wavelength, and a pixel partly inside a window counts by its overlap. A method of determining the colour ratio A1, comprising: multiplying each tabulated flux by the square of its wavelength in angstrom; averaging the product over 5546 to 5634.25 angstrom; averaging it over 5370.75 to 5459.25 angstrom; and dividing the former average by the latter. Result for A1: 1.17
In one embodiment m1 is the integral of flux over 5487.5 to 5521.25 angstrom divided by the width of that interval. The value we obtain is 97.3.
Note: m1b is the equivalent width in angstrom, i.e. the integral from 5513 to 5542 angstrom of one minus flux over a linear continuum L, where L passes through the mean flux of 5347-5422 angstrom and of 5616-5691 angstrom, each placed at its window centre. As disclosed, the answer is -0.6 angstrom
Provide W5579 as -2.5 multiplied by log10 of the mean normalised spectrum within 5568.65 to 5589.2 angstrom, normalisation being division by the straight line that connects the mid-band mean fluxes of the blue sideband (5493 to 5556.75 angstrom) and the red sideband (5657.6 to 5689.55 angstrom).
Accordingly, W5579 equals 0.069 mag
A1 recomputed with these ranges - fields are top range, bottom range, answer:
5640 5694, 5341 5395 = 1.26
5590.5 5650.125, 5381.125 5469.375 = 1.19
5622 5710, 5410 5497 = 1.19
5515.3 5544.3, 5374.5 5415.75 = 1.19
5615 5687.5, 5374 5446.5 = 1.24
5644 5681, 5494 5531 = 1.14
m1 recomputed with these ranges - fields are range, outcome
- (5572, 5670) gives 101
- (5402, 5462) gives 91.4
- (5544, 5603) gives 98.4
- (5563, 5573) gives 94.2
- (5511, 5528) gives 98.6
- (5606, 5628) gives 102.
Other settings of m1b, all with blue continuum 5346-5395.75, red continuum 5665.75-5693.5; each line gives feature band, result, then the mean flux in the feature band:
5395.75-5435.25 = 3.4 angstrom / 87.5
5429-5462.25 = 1.5 angstrom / 92.9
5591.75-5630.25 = 1.8 angstrom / 99.7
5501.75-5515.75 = 0.8 angstrom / 94.1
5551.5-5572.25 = 0.5 angstrom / 100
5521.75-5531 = 0.2 angstrom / 98.4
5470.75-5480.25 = 0.6 angstrom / 92.8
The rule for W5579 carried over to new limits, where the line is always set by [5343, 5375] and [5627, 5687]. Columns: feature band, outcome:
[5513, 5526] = -0.02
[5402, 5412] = 0.24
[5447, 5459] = 0.02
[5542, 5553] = -0.04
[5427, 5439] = 0.07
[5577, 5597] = 0.07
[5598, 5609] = 0.05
